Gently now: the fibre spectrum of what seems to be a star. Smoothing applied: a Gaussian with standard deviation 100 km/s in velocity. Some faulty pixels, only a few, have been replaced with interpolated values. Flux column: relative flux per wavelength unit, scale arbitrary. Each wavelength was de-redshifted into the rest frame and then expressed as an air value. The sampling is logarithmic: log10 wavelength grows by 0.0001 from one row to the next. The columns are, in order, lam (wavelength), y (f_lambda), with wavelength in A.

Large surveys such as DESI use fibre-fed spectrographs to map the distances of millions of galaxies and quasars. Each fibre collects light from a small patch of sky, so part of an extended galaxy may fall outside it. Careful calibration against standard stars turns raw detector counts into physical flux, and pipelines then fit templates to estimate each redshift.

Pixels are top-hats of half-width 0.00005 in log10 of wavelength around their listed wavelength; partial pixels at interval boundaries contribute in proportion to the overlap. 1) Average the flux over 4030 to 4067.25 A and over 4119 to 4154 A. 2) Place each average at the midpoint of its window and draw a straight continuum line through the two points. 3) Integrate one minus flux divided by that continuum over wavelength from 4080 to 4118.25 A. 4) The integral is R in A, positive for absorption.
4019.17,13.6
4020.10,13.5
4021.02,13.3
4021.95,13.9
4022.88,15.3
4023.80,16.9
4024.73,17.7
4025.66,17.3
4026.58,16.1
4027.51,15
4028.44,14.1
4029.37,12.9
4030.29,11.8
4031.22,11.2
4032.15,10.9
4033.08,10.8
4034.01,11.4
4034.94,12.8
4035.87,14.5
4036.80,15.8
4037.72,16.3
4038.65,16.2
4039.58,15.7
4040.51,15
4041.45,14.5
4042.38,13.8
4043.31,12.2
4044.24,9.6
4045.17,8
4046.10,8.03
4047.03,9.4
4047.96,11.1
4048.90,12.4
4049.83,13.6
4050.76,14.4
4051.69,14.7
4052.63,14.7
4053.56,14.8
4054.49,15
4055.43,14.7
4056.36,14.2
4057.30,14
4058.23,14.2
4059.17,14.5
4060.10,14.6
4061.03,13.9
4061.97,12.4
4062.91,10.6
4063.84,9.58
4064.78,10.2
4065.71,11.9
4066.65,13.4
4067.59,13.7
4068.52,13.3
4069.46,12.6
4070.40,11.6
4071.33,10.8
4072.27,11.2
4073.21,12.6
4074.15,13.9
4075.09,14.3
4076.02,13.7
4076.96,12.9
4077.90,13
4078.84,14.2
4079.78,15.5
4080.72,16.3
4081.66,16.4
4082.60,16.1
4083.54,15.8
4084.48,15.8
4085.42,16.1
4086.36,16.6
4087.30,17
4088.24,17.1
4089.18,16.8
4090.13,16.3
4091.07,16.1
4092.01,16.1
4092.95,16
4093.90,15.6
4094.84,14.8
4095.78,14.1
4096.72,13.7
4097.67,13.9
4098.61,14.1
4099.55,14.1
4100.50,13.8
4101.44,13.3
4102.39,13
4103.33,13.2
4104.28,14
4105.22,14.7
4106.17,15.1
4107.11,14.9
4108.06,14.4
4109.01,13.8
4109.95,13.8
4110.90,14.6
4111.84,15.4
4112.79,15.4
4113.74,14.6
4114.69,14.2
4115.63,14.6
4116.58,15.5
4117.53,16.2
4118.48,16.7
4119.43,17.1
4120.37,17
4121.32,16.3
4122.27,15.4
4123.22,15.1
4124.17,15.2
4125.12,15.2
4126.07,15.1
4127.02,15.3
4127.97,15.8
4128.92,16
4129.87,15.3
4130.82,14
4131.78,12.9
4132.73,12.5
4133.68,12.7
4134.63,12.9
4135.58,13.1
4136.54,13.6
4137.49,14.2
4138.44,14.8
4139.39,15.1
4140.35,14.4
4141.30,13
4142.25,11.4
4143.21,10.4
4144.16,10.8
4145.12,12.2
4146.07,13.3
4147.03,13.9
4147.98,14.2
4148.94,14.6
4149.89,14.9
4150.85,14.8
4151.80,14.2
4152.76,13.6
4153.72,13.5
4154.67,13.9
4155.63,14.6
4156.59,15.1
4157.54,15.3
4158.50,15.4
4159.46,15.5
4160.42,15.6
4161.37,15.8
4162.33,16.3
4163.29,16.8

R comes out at -4.1 A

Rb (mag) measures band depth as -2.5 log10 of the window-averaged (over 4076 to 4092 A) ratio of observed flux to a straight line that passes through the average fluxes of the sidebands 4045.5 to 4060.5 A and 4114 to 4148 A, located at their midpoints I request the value -0.14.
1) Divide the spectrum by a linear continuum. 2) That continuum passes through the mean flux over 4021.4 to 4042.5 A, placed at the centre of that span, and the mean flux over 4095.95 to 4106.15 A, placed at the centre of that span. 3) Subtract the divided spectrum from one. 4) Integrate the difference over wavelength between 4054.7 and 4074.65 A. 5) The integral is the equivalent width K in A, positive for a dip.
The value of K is 1.9 A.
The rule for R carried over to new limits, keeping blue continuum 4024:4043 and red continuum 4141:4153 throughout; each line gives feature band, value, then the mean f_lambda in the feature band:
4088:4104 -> -1.3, 14.8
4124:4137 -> -0.9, 14.2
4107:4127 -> -2.7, 15.3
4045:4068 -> 2.0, 12.8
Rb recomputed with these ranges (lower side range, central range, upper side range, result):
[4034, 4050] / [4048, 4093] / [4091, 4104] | -0.038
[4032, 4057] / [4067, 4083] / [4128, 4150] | -0.029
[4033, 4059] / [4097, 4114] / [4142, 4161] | -0.044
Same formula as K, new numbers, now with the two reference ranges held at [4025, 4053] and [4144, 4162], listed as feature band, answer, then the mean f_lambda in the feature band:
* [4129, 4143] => 0.59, 13.6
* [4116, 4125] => -1.28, 16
